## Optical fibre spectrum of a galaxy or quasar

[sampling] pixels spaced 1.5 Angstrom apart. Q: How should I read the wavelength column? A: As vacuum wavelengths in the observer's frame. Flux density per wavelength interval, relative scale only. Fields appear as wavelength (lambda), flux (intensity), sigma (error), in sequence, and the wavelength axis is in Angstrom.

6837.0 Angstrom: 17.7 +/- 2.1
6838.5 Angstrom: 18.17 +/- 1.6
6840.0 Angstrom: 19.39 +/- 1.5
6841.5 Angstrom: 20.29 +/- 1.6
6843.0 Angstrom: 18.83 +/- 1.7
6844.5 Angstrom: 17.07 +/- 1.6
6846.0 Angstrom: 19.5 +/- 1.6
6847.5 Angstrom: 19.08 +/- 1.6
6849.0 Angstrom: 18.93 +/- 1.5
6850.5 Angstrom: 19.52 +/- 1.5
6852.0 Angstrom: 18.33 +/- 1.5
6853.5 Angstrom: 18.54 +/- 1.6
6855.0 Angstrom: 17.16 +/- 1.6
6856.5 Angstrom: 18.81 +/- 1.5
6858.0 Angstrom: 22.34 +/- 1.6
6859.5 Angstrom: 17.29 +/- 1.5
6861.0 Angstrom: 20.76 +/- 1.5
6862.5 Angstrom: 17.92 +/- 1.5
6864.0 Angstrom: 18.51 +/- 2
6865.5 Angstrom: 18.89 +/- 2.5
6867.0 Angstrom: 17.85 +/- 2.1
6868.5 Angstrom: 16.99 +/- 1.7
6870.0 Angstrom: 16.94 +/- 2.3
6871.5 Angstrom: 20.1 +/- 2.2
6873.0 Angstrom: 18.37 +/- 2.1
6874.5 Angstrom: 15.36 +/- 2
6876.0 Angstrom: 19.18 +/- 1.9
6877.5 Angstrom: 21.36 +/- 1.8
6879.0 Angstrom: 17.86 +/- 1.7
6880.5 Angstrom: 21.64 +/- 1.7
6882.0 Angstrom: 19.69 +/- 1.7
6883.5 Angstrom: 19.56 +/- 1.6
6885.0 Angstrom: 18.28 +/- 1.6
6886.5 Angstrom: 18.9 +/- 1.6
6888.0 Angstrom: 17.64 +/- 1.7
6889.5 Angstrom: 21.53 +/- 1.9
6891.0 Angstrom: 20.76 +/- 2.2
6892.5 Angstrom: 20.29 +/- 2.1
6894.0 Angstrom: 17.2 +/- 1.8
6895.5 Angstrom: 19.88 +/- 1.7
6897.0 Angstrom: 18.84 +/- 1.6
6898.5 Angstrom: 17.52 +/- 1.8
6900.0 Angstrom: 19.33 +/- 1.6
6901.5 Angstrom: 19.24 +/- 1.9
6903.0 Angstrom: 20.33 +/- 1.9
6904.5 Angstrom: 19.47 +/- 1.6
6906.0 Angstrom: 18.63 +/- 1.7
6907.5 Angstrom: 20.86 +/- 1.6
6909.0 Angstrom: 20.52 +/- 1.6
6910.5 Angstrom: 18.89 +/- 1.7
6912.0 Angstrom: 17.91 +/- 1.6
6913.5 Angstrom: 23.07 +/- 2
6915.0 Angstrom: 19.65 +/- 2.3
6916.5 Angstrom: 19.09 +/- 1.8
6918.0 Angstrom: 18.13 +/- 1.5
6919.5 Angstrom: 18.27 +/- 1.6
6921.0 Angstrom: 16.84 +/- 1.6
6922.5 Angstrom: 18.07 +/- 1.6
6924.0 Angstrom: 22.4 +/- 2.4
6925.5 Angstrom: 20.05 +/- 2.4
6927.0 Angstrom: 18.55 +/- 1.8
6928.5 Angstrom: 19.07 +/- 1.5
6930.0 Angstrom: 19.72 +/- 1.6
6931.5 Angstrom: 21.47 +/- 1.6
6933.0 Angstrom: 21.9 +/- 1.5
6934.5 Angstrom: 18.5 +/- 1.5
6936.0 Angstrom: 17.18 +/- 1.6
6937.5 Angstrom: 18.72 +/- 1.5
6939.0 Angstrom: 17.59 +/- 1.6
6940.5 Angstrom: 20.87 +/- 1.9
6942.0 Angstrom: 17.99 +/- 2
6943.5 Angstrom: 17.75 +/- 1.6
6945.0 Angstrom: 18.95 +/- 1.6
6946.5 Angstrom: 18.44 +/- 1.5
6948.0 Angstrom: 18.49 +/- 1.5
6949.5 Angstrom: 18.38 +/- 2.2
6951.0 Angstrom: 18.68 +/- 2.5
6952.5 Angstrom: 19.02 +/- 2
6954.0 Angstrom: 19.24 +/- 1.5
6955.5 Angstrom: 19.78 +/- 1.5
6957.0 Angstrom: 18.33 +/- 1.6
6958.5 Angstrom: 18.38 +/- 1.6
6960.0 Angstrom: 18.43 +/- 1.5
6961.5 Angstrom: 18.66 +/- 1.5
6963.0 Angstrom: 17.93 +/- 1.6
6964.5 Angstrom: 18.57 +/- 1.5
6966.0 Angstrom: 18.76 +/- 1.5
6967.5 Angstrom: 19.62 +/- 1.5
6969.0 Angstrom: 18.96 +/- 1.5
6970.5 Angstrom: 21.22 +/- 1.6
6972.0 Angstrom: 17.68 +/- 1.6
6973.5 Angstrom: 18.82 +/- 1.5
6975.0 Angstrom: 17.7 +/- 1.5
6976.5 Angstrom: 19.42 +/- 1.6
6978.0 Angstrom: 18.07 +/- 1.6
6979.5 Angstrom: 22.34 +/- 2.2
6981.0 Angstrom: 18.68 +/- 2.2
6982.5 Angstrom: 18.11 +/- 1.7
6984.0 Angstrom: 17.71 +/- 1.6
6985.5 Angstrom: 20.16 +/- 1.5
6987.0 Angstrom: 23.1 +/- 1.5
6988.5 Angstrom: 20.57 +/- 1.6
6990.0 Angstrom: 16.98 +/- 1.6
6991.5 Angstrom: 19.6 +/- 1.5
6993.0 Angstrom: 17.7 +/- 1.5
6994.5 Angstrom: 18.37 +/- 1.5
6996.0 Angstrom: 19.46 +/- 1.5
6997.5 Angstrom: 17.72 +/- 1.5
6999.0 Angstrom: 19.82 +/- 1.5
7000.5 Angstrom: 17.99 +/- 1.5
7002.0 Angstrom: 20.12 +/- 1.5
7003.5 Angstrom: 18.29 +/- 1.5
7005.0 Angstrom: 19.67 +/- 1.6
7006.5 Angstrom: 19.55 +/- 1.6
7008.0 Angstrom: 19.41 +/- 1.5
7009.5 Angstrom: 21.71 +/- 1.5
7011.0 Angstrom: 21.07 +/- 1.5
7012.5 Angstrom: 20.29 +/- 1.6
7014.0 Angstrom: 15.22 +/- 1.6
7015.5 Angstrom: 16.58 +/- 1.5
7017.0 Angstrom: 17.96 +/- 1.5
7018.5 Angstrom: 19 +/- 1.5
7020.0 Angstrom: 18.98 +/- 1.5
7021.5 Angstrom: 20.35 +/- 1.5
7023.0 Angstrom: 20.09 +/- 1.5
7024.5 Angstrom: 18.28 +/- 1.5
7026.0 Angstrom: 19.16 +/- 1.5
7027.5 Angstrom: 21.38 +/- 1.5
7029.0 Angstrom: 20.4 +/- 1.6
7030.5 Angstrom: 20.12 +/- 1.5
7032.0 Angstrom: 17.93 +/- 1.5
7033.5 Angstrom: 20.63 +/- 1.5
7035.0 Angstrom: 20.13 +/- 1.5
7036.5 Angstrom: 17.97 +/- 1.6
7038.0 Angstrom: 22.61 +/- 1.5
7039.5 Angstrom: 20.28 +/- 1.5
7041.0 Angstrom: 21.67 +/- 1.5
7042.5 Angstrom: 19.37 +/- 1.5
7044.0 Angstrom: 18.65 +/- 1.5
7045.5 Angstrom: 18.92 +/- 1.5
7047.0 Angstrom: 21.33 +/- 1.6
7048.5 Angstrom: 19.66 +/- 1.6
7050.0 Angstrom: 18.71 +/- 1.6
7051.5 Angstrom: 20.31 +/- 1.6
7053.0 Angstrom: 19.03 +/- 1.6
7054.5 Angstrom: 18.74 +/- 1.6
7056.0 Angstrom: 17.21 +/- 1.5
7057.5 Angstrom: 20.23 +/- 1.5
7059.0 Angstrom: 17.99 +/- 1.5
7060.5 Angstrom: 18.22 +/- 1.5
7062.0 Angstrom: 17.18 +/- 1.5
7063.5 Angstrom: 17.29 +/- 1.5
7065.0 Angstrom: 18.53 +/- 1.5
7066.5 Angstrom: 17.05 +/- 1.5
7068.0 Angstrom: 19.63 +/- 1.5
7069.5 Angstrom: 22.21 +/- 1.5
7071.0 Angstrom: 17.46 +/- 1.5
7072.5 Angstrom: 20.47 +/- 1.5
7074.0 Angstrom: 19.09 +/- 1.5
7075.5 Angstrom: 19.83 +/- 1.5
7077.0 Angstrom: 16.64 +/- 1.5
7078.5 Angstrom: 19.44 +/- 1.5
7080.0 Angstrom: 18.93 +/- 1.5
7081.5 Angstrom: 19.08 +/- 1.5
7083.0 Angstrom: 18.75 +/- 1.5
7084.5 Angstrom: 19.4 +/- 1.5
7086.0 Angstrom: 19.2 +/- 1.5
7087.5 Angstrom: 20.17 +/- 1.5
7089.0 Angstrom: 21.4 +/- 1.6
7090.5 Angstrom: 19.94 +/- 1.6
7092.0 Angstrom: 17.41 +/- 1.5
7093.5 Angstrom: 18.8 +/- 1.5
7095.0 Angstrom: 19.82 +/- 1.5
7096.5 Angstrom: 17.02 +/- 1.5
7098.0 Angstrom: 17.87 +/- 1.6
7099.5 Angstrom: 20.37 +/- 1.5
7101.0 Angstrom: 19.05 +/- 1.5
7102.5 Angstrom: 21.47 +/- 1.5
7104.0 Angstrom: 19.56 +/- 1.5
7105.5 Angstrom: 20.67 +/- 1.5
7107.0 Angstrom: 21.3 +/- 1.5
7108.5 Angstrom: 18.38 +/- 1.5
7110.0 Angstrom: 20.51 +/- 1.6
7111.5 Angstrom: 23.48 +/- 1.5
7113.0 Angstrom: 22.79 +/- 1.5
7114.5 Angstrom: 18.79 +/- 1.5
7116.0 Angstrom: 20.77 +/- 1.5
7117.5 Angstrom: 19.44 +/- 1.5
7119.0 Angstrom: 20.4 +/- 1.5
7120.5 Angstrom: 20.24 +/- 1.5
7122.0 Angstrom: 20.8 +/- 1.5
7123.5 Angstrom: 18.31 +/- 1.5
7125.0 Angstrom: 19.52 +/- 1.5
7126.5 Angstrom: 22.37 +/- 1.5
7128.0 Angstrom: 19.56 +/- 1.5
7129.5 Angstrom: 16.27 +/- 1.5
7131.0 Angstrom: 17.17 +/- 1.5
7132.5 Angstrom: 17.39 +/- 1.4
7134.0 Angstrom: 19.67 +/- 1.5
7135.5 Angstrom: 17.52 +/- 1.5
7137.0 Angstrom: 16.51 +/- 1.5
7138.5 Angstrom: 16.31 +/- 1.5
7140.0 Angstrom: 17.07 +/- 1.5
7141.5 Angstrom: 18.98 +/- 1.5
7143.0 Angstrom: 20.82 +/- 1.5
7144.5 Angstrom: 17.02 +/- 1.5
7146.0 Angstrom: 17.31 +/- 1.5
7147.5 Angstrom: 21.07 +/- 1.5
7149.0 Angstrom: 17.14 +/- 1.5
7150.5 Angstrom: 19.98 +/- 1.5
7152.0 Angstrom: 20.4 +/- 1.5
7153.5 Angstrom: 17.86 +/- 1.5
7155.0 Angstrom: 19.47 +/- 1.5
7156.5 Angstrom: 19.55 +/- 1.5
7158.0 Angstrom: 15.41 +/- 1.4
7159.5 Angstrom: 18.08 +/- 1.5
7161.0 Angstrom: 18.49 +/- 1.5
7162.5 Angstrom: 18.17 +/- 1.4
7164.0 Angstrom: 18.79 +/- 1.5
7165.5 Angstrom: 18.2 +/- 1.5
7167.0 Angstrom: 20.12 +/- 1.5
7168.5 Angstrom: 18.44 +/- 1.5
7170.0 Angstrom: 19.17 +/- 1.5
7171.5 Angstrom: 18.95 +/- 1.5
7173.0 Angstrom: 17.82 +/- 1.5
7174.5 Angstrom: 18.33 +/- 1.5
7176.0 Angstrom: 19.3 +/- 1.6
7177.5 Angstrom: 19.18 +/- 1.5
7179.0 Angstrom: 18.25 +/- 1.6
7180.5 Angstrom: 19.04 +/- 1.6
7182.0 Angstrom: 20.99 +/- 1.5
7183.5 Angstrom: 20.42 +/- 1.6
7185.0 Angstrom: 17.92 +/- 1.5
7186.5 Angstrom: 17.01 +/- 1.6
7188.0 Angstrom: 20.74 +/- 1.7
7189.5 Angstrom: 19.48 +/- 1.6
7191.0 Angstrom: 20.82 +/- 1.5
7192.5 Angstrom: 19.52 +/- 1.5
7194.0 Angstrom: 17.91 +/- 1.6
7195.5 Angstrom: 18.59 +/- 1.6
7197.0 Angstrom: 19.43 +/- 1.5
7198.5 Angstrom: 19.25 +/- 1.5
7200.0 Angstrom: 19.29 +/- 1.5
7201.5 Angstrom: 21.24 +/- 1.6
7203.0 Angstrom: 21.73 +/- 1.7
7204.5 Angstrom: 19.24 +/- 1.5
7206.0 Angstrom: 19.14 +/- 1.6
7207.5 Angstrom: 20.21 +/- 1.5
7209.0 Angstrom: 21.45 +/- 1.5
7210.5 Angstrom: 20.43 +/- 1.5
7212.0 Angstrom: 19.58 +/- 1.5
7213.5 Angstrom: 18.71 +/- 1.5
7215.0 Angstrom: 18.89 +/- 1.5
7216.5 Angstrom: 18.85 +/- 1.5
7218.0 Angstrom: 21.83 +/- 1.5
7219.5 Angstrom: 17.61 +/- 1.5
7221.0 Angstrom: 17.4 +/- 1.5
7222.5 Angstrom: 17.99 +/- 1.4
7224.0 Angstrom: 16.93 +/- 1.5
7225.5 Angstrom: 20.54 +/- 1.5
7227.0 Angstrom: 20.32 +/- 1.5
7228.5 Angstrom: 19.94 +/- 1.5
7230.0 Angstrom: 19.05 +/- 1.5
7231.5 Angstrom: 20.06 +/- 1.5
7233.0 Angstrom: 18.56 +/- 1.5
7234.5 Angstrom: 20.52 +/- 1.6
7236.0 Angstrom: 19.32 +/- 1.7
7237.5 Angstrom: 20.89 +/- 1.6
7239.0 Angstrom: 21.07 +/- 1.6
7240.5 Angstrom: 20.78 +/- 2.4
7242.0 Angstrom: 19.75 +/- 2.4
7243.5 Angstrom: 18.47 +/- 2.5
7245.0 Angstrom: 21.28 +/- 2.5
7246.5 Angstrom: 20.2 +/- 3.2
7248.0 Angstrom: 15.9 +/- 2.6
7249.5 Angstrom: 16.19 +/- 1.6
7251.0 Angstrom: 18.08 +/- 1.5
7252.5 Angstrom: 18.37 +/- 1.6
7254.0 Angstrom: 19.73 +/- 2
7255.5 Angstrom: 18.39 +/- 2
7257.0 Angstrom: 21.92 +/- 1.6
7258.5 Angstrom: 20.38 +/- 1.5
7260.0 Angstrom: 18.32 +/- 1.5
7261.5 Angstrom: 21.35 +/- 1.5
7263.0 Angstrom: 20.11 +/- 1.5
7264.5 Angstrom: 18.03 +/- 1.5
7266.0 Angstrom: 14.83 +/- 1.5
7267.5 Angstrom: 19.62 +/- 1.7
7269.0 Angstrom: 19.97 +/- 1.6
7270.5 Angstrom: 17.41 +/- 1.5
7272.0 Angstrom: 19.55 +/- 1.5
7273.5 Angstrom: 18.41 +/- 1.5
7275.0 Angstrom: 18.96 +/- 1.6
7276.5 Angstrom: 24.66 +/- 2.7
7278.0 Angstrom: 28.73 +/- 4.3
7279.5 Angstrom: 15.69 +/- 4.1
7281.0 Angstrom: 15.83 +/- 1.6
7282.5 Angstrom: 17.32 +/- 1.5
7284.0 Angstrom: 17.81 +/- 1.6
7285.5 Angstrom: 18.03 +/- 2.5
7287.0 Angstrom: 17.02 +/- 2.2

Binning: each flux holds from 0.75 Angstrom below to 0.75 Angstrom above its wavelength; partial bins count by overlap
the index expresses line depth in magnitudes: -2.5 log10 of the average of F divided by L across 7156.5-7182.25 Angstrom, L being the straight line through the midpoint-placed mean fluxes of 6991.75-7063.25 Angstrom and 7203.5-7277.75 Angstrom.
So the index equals 0.04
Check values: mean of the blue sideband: 19.3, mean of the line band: 18.6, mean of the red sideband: 19.4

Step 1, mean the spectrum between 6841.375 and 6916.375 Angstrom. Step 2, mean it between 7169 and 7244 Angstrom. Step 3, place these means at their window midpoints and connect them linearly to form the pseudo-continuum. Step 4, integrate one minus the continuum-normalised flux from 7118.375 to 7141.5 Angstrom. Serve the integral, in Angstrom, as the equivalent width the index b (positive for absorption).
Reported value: 0.9 Angstrom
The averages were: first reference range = 19.1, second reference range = 19.4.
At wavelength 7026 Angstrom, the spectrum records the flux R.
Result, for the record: 19.16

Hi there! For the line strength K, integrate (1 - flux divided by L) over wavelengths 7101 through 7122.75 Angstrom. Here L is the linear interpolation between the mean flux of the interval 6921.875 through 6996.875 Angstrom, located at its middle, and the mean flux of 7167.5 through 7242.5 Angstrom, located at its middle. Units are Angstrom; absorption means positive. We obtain -1.4 Angstrom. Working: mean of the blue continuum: 19.1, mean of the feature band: 20.6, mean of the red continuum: 19.4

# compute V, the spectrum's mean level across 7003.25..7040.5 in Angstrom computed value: 19.5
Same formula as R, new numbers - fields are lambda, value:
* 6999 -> 19.82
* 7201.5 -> 21.24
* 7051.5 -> 20.31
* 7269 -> 19.97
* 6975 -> 17.7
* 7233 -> 18.56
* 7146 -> 17.31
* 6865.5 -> 18.89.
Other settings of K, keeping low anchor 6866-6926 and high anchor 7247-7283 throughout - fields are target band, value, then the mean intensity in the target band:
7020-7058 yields -1.1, 19.7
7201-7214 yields -0.7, 20.2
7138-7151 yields 0.5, 18.4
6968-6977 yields 0.1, 19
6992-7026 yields 0.3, 19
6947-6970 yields 0.4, 18.8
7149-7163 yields 0.4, 18.5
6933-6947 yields 0.4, 18.6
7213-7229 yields 0.1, 19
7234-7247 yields -0.8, 20.2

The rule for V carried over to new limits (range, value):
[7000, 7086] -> 19.2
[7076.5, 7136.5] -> 19.5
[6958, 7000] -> 19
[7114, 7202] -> 18.9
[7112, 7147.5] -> 19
